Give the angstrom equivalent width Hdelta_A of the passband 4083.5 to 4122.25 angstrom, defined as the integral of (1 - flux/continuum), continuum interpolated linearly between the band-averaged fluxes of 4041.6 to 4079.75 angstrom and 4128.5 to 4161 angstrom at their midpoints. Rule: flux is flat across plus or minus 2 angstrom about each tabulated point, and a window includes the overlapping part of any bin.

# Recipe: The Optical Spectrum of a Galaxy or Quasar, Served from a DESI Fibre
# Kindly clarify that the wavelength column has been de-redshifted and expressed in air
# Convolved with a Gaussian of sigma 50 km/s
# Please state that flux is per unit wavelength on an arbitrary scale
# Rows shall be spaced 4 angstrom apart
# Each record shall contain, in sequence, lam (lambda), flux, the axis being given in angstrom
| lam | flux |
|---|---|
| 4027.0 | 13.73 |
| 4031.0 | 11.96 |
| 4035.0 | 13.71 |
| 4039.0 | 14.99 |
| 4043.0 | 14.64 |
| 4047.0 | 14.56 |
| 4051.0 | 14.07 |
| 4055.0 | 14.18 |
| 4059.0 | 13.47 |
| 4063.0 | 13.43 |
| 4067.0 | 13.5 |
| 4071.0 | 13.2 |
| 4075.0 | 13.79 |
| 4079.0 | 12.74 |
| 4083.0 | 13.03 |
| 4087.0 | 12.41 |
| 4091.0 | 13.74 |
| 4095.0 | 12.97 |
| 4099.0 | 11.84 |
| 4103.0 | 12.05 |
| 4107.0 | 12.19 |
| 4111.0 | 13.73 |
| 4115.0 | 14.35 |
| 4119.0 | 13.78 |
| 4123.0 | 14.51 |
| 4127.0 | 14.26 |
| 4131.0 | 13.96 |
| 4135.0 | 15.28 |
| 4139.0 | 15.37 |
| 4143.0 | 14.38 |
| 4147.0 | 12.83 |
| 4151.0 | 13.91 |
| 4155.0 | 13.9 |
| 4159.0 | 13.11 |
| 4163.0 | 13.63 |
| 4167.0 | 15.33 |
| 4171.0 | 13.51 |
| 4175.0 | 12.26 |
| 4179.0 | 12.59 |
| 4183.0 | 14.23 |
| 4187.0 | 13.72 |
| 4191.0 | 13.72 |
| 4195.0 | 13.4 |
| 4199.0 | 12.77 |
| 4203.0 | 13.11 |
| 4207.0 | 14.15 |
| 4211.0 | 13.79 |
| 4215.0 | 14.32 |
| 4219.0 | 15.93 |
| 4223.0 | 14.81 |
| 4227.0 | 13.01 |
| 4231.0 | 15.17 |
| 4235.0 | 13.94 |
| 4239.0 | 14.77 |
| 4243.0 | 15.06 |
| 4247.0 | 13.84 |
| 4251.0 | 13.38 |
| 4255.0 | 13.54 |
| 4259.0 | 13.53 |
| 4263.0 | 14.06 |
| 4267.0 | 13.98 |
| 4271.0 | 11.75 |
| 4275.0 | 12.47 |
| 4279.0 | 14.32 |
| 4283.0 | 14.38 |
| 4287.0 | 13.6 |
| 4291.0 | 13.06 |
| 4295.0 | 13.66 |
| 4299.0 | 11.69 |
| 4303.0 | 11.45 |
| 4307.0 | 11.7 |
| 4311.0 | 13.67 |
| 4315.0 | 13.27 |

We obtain 2.5 angstrom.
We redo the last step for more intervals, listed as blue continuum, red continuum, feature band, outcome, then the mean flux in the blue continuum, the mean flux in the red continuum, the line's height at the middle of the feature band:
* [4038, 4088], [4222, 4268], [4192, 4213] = 0.80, 13.7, 14.1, 14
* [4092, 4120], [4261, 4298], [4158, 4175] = -0.79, 13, 13.4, 13.1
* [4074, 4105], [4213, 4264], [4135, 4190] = -1.23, 12.8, 14.3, 13.5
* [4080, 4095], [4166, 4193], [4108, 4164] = -3.11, 13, 13.6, 13.3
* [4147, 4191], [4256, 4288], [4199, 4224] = -1.20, 13.6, 13.5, 13.6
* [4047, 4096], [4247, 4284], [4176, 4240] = -2.16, 13.4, 13.5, 13.5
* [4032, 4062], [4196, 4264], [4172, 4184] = 0.95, 14.1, 14.1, 14.1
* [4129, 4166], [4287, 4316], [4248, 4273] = -0.64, 14.1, 12.7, 13.1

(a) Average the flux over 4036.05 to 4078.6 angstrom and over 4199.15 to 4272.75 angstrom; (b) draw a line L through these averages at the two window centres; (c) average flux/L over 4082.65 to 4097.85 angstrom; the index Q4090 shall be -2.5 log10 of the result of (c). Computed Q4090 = 0.08 mag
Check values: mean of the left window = 13.9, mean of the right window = 14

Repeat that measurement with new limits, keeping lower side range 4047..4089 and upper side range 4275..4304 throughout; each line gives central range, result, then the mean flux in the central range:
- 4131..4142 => -0.13 mag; 15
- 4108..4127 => -0.05 mag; 14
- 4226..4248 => -0.09 mag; 14.4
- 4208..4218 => -0.08 mag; 14.3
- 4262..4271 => -0.02 mag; 13.5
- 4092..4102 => 0.08 mag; 12.5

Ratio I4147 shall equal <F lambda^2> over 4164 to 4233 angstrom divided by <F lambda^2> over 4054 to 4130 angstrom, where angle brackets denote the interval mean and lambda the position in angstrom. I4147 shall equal 1.10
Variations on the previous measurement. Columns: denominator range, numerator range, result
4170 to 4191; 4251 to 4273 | 1.05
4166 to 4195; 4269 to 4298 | 1.03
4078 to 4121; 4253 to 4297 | 1.13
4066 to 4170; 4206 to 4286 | 1.09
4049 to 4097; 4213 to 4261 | 1.15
